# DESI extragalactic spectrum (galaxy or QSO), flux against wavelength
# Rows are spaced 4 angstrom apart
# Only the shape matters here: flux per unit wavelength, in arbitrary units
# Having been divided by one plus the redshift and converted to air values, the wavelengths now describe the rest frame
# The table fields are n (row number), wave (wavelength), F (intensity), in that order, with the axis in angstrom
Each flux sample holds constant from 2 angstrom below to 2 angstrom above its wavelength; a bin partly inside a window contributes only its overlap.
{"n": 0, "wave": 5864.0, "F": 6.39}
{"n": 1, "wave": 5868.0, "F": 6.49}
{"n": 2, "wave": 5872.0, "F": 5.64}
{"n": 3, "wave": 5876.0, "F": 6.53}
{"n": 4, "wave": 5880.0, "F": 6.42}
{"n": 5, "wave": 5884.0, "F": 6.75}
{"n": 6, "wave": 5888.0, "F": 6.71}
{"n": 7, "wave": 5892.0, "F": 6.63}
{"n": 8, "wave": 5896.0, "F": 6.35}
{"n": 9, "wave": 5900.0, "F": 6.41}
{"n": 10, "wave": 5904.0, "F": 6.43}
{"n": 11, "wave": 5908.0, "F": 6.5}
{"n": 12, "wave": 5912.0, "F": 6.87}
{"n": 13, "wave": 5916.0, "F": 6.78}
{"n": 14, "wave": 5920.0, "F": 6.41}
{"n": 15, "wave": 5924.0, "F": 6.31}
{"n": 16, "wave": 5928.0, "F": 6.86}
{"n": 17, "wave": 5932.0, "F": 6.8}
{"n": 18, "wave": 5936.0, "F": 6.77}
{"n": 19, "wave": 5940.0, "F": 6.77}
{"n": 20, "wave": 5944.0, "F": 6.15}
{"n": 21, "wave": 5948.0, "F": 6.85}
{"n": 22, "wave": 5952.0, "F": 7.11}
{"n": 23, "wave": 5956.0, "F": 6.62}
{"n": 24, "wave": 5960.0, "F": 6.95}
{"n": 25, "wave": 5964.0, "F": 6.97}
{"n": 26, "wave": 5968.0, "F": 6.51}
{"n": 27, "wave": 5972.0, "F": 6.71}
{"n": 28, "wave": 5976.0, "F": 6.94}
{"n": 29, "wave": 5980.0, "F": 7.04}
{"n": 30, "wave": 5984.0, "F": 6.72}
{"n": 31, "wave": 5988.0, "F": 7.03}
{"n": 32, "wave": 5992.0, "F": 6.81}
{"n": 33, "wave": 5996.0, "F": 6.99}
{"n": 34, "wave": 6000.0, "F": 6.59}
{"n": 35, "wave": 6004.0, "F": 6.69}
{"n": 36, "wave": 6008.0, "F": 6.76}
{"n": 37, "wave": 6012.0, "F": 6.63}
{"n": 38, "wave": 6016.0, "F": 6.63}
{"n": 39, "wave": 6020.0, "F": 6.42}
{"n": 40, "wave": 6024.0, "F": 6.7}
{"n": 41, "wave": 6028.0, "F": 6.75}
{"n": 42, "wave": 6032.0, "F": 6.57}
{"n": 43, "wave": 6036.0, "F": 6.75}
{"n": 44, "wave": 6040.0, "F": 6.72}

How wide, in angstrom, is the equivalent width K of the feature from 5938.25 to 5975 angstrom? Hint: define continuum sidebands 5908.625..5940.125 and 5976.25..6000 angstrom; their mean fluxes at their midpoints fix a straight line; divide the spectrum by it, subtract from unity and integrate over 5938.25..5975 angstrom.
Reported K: 0.2 angstrom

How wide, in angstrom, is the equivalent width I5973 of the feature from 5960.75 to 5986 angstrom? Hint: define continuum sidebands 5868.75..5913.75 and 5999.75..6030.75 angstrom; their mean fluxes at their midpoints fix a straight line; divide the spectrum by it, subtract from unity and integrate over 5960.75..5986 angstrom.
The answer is -0.9 angstrom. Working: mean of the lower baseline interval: 6.47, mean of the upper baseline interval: 6.65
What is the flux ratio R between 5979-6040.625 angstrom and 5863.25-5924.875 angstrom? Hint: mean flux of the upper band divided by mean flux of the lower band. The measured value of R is 1.0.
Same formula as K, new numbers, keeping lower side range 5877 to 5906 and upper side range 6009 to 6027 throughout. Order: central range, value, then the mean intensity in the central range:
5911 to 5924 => -0.14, 6.61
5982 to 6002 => -0.71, 6.83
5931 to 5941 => -0.34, 6.78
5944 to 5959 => -0.46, 6.77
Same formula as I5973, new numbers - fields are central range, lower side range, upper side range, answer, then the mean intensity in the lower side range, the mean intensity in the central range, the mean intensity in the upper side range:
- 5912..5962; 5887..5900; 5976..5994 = 0.01 angstrom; 6.53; 6.71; 6.9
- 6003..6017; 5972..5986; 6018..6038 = 0.09 angstrom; 6.87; 6.68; 6.64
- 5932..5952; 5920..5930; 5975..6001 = -0.18 angstrom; 6.55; 6.7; 6.88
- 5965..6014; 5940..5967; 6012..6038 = -0.65 angstrom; 6.76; 6.79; 6.64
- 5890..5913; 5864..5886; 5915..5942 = 0.00 angstrom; 6.37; 6.52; 6.67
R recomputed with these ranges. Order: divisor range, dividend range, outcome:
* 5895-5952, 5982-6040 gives 1.02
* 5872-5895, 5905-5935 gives 1.02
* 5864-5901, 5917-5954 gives 1.04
